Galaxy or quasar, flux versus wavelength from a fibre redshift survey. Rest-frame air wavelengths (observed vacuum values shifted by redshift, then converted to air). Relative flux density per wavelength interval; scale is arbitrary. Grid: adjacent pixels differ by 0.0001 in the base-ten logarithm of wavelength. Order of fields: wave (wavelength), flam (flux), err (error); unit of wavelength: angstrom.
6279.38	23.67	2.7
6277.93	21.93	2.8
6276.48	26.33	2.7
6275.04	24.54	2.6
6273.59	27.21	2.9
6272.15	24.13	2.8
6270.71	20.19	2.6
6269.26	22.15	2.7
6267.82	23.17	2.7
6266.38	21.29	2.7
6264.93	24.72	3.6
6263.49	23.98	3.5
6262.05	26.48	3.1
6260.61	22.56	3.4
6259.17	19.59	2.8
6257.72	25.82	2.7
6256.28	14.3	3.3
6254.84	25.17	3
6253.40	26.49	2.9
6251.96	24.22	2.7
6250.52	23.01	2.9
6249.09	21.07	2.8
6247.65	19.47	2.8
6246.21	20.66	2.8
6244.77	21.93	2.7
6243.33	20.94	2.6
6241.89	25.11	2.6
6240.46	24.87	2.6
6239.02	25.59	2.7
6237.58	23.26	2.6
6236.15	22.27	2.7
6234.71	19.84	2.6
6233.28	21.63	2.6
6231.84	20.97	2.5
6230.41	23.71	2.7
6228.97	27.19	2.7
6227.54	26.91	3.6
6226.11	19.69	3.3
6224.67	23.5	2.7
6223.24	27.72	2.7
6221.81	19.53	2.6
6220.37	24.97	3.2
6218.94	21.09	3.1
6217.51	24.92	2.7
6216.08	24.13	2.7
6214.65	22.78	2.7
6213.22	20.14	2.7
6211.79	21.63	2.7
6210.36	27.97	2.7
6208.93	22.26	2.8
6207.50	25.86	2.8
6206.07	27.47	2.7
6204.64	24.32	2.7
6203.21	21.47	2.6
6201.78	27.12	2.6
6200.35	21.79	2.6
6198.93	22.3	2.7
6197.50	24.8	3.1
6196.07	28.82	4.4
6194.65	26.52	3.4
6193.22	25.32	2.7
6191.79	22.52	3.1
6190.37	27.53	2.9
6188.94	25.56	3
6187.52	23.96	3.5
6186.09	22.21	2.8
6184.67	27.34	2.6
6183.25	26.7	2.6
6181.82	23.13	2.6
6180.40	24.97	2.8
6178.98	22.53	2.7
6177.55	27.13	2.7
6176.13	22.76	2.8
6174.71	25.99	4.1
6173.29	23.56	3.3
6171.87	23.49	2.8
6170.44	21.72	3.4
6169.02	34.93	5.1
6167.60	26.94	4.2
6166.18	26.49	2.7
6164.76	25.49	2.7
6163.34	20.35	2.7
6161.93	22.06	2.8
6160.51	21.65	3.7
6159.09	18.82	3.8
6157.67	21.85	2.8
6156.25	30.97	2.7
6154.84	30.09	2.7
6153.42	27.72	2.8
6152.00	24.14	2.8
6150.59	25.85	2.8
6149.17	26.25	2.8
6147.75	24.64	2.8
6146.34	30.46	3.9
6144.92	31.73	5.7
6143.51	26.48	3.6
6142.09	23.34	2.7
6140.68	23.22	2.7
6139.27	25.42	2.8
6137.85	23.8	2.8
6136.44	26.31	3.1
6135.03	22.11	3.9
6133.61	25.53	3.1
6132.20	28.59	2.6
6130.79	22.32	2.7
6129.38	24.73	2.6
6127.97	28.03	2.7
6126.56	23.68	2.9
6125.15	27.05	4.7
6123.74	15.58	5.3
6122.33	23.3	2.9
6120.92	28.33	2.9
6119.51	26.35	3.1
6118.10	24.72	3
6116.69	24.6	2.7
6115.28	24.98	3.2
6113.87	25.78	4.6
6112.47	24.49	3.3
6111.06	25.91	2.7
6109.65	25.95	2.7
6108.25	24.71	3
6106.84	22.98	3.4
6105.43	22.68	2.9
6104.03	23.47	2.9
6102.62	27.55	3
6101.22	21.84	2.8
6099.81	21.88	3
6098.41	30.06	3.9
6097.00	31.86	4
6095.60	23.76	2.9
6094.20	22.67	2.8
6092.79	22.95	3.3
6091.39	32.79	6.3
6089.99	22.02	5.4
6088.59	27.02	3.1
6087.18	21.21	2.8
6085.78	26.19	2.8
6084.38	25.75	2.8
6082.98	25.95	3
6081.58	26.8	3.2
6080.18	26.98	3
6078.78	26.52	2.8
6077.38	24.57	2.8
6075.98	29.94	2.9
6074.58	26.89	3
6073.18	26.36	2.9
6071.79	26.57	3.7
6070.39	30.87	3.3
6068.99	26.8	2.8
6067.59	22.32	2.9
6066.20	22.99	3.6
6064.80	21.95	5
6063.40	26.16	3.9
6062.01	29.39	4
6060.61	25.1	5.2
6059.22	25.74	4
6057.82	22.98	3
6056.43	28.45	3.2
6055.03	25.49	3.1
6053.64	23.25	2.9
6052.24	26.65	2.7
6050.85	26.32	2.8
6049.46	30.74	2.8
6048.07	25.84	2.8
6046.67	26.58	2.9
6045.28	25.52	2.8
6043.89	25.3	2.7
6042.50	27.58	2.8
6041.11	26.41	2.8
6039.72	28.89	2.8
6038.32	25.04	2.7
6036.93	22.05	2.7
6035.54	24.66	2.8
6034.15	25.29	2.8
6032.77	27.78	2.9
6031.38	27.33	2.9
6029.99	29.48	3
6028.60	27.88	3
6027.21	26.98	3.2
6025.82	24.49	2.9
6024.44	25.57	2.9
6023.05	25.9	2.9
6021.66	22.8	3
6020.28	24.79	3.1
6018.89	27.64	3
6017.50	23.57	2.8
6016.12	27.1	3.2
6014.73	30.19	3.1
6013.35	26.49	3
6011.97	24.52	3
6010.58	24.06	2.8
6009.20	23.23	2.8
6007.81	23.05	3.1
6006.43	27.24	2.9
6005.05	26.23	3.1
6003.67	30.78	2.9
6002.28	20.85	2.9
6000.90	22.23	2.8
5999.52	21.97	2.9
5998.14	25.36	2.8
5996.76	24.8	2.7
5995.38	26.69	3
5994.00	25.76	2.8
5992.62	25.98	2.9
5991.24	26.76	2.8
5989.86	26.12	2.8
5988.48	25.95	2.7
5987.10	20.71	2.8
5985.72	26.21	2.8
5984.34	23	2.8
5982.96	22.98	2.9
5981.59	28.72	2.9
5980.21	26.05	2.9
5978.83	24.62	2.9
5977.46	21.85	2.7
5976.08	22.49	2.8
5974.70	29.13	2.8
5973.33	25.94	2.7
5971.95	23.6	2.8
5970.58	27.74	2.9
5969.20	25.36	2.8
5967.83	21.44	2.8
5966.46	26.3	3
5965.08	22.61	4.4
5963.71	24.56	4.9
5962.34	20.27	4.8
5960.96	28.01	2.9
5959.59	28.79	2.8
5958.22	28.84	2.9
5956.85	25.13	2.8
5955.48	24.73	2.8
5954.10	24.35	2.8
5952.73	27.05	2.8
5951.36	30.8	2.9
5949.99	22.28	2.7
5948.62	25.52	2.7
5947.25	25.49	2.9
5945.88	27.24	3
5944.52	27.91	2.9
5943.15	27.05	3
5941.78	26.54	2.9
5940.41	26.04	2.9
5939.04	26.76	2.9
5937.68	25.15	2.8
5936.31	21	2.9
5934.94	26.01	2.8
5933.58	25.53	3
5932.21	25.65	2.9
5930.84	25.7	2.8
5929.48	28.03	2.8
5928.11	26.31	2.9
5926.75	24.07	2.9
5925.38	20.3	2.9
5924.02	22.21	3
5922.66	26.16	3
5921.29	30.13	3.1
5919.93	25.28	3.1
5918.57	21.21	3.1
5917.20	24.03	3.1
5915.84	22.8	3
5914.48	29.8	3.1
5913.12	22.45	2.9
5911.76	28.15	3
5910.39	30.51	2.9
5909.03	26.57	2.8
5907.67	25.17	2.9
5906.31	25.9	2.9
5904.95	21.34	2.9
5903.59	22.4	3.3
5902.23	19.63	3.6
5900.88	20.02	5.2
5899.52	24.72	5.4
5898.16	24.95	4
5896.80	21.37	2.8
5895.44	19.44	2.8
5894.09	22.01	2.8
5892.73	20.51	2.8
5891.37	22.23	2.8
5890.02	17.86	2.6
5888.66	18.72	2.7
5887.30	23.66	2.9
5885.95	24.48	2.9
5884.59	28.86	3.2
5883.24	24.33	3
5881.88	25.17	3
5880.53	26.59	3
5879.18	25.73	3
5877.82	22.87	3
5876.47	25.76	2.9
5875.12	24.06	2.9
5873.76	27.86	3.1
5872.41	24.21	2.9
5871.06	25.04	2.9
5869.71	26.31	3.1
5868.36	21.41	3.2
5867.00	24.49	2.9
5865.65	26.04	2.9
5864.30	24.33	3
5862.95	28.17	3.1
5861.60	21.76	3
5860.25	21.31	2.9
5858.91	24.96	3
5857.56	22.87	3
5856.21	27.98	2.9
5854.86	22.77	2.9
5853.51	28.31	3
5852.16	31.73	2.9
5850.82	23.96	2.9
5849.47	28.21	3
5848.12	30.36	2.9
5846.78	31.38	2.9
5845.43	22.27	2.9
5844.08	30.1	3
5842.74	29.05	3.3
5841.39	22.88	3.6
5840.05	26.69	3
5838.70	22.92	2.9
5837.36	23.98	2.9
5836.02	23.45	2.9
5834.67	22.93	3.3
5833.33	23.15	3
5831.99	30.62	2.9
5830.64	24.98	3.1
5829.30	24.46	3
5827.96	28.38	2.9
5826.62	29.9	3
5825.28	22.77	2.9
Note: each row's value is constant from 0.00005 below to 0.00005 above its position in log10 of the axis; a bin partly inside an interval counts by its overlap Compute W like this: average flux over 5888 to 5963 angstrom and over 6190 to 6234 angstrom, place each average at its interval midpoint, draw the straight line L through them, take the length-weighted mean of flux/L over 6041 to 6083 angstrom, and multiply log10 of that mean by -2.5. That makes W -0.08 mag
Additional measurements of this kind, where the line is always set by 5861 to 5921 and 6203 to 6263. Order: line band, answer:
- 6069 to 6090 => -0.122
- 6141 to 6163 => -0.098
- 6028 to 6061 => -0.113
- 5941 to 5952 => -0.114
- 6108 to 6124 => -0.059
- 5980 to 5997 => -0.067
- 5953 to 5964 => -0.077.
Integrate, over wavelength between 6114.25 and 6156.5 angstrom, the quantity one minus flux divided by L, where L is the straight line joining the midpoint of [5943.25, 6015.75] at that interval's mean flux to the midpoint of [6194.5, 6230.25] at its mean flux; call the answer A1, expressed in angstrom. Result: -1.8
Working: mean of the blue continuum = 25.4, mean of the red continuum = 24.2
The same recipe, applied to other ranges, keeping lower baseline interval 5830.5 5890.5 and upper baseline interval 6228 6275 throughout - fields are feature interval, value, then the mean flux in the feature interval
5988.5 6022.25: -1.35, 25.4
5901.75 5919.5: 0.19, 24.7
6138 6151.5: -1.52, 26.2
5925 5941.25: -0.22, 25.1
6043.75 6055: -1.00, 26.3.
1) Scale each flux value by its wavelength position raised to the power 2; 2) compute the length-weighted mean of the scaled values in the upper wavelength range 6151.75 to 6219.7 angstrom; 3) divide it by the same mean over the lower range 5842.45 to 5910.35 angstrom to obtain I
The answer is 1.11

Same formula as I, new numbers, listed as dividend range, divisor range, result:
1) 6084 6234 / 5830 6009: 1.07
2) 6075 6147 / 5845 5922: 1.11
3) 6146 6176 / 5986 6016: 1.06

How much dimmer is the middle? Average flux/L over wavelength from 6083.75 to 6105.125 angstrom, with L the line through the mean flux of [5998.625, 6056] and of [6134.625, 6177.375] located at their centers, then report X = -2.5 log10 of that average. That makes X 0.009 mag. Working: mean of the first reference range 25.8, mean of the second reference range 25.3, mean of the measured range 25.4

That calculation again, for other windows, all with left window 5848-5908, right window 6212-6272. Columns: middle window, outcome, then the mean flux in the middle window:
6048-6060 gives -0.12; 26.2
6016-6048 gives -0.11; 26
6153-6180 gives -0.08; 24.9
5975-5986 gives -0.04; 24.6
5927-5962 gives -0.10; 26.1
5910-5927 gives -0.05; 25.1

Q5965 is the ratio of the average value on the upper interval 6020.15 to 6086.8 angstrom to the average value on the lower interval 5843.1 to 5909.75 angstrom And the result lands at 1.1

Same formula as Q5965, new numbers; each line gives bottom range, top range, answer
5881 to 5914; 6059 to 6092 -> 1.12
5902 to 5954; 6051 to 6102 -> 1.02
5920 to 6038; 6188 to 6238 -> 0.94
